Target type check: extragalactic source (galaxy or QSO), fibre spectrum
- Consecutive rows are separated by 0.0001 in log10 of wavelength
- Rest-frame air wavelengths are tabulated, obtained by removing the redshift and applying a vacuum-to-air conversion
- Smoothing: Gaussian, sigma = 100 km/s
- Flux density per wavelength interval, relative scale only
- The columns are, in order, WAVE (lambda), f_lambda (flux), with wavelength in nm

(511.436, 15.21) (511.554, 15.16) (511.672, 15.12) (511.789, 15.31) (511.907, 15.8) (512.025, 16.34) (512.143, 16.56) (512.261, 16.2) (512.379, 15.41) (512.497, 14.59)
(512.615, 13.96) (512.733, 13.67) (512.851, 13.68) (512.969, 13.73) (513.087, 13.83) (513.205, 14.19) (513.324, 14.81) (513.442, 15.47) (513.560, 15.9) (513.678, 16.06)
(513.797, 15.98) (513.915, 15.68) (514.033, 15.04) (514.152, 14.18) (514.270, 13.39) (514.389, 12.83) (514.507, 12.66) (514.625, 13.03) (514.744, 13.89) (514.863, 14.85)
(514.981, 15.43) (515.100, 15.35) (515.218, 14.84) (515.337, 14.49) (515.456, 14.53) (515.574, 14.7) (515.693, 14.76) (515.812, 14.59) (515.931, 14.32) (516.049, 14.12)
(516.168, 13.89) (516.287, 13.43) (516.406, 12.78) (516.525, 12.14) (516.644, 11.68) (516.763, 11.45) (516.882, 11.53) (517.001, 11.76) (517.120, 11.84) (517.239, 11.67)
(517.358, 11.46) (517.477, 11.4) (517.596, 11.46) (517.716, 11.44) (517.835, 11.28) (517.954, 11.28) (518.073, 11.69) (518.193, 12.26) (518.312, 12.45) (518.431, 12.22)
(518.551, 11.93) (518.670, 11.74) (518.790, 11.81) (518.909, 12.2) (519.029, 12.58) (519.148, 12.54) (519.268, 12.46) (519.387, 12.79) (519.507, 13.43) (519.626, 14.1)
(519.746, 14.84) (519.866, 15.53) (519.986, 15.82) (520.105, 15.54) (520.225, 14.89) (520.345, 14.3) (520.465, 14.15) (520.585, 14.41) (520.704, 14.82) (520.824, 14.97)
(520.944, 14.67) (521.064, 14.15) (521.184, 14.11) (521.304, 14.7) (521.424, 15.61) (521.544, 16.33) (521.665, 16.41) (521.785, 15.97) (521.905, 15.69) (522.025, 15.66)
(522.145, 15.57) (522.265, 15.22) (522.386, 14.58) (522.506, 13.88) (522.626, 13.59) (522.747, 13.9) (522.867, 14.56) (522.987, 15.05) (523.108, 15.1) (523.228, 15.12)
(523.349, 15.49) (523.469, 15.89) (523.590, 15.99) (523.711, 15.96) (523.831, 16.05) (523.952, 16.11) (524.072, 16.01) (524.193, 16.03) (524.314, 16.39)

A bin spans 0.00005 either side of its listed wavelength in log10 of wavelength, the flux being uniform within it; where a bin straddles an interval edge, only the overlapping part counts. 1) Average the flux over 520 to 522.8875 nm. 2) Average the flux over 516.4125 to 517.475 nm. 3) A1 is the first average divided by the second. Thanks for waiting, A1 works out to 1.27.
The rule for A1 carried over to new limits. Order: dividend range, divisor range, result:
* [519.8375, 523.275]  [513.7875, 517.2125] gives 1.09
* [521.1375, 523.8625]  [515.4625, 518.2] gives 1.22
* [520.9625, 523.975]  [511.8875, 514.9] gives 1.04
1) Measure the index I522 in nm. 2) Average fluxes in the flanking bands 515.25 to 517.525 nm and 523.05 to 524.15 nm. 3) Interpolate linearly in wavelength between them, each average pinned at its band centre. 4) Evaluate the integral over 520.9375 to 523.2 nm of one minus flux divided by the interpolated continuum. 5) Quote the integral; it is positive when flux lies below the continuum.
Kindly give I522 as 0.03 nm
